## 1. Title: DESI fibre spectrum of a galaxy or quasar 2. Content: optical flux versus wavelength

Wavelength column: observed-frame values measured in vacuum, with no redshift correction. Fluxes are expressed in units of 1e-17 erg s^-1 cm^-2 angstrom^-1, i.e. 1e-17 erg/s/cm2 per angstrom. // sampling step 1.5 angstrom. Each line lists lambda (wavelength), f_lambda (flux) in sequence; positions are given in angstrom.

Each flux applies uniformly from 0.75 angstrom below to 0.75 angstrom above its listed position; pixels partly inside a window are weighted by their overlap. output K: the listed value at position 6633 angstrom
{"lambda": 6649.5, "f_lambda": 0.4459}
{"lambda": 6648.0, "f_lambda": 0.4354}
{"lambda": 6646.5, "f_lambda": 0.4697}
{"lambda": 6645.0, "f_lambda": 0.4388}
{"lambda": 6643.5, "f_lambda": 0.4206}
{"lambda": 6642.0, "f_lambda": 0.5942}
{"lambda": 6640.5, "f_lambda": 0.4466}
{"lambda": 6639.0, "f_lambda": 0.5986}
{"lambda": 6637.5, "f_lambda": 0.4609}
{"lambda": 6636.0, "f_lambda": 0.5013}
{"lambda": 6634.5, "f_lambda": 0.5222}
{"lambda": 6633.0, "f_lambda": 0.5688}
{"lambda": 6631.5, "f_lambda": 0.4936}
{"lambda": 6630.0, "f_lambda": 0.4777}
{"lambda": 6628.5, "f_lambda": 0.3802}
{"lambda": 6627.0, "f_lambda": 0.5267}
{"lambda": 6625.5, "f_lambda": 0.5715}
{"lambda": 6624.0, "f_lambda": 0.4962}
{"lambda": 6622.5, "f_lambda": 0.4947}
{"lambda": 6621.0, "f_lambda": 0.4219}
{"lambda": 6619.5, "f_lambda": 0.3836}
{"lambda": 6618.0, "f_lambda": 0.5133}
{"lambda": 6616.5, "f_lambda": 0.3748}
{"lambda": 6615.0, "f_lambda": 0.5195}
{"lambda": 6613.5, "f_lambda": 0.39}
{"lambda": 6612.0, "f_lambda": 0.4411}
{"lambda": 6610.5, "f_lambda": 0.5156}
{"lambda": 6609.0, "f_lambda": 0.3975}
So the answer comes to 0.5688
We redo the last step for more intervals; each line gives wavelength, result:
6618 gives 0.5133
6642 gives 0.5942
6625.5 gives 0.5715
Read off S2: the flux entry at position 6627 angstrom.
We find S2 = 0.5267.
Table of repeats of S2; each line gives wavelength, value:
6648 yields 0.4354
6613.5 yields 0.39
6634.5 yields 0.5222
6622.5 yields 0.4947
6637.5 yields 0.4609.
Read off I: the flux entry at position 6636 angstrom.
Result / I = 0.5013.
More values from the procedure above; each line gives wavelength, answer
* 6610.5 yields 0.5156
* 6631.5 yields 0.4936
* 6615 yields 0.5195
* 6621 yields 0.4219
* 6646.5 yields 0.4697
